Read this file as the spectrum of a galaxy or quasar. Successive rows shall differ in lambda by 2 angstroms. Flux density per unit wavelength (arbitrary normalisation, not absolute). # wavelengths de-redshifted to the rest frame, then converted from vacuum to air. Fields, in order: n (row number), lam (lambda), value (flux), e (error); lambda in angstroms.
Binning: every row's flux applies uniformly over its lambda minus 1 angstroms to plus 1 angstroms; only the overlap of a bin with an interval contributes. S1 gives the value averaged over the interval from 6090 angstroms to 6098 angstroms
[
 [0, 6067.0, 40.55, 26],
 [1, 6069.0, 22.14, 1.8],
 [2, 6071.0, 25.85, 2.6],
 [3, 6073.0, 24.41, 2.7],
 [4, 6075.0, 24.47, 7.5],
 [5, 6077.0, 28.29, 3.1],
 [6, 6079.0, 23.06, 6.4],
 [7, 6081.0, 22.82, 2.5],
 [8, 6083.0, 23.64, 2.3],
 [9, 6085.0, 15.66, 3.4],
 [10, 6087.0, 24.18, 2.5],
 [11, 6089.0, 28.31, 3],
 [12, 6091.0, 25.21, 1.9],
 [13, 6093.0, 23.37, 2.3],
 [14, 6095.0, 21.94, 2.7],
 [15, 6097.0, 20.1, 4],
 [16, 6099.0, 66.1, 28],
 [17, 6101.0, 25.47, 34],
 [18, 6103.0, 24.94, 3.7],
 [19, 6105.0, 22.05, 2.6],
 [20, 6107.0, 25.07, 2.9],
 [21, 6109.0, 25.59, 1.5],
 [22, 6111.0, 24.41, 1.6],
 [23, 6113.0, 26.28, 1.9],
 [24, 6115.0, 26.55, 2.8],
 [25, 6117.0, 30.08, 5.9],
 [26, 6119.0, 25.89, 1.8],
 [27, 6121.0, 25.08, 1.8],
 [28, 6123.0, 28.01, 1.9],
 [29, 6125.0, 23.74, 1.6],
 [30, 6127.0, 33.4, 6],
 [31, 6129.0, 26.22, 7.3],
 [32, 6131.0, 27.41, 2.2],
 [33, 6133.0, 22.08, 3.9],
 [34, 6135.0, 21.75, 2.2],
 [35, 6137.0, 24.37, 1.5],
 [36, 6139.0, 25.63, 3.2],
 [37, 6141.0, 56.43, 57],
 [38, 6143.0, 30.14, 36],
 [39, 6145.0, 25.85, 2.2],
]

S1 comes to 22.7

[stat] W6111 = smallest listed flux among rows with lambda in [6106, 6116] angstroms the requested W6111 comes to 24.41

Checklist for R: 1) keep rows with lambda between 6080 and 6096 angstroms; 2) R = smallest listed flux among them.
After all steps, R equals 15.66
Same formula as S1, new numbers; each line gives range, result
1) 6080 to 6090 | 22.9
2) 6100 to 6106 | 24.2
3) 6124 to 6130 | 27.8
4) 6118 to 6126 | 25.7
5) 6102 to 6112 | 24.4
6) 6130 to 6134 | 24.7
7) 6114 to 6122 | 26.9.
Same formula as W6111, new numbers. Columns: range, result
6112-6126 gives 23.74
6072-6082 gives 22.82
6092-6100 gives 20.1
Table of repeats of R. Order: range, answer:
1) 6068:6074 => 22.14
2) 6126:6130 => 26.22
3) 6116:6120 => 25.89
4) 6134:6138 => 21.75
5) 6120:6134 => 22.08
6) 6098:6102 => 25.47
